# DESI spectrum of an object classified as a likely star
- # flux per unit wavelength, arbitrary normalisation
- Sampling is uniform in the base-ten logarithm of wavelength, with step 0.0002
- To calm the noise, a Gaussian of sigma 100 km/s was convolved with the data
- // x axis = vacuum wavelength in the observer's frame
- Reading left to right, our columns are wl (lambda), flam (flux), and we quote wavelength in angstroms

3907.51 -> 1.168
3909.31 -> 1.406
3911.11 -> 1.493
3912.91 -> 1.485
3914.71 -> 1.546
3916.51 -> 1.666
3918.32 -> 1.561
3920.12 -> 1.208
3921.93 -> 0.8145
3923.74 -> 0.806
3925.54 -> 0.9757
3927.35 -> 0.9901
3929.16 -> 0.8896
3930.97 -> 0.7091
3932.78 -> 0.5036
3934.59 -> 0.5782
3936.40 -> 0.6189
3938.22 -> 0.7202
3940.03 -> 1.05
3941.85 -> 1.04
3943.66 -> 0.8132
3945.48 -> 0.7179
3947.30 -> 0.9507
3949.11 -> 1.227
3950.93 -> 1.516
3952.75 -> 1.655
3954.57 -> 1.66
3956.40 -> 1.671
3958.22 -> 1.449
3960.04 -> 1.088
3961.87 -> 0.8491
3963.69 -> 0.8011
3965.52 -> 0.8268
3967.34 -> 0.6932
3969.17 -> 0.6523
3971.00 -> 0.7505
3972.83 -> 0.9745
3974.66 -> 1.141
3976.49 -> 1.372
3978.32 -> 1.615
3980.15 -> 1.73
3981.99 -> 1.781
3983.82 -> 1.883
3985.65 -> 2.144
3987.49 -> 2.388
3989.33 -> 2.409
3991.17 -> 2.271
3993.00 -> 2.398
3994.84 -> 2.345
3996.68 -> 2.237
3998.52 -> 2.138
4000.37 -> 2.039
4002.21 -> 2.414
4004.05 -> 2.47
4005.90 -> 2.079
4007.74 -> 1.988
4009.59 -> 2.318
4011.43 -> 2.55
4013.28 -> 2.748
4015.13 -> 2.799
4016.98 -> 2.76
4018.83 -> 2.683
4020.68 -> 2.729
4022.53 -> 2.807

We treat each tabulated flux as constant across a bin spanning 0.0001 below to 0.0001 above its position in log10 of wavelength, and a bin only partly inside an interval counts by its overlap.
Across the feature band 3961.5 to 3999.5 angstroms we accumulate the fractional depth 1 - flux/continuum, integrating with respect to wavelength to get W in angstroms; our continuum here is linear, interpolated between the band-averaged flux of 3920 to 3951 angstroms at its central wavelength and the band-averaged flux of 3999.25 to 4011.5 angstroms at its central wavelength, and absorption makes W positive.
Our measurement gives 4.4 angstroms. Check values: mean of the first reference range 0.872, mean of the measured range 1.6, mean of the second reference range 2.24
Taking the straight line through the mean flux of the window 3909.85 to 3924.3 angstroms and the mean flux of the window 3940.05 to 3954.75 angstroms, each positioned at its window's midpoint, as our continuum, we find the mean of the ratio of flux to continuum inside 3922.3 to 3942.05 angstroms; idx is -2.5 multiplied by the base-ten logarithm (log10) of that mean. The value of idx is 0.49 mag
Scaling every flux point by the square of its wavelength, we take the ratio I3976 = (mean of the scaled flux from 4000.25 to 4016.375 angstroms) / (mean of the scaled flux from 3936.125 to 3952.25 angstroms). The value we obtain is 2.50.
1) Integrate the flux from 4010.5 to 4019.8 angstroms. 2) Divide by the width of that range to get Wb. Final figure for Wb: 2.71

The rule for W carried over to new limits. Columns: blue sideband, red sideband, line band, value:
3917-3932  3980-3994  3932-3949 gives 6.6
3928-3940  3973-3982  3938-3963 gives -4.8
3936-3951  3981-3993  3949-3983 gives 6.2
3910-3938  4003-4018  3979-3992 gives -0.1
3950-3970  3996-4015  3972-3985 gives 1.1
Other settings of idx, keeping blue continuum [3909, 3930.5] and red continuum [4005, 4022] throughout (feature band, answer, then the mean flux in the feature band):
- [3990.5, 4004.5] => 0.008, 2.28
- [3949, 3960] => 0.126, 1.52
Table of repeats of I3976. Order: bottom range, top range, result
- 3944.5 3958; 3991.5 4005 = 1.74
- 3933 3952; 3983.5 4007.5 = 2.52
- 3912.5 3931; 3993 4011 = 2.01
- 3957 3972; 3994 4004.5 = 2.55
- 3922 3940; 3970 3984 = 1.83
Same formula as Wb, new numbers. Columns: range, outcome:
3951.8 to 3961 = 1.5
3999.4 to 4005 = 2.3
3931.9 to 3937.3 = 0.568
